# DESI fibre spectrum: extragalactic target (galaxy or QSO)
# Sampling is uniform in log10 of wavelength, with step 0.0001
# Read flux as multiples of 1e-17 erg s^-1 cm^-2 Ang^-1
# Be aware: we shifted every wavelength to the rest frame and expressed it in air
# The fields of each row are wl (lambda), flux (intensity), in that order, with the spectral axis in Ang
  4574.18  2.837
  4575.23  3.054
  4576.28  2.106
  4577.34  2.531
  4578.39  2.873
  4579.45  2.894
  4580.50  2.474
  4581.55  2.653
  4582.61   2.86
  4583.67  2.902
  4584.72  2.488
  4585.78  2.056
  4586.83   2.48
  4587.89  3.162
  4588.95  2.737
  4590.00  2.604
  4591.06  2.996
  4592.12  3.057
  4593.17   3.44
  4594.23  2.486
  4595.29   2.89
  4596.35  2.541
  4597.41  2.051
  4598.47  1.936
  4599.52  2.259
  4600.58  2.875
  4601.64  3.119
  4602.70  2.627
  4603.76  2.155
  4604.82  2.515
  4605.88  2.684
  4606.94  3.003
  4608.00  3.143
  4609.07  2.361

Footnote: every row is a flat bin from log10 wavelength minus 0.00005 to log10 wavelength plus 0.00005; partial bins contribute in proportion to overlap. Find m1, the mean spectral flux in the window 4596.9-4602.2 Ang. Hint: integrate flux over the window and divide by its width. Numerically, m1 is 2.45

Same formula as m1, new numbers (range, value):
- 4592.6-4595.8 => 2.94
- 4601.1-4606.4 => 2.62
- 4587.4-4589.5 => 2.95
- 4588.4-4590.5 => 2.68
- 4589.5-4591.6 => 2.8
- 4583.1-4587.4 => 2.49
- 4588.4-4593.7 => 2.97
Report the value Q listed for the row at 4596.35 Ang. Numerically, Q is 2.541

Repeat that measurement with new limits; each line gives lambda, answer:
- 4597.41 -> 2.051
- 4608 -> 3.143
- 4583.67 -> 2.902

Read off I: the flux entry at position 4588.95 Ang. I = 2.737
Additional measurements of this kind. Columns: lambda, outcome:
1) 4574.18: 2.837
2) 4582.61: 2.86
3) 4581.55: 2.653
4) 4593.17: 3.44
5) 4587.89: 3.162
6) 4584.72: 2.488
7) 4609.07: 2.361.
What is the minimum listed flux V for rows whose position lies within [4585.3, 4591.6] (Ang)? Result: 2.056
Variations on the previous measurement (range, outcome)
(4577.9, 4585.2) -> 2.474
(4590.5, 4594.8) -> 2.486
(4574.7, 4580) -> 2.106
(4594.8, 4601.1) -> 1.936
